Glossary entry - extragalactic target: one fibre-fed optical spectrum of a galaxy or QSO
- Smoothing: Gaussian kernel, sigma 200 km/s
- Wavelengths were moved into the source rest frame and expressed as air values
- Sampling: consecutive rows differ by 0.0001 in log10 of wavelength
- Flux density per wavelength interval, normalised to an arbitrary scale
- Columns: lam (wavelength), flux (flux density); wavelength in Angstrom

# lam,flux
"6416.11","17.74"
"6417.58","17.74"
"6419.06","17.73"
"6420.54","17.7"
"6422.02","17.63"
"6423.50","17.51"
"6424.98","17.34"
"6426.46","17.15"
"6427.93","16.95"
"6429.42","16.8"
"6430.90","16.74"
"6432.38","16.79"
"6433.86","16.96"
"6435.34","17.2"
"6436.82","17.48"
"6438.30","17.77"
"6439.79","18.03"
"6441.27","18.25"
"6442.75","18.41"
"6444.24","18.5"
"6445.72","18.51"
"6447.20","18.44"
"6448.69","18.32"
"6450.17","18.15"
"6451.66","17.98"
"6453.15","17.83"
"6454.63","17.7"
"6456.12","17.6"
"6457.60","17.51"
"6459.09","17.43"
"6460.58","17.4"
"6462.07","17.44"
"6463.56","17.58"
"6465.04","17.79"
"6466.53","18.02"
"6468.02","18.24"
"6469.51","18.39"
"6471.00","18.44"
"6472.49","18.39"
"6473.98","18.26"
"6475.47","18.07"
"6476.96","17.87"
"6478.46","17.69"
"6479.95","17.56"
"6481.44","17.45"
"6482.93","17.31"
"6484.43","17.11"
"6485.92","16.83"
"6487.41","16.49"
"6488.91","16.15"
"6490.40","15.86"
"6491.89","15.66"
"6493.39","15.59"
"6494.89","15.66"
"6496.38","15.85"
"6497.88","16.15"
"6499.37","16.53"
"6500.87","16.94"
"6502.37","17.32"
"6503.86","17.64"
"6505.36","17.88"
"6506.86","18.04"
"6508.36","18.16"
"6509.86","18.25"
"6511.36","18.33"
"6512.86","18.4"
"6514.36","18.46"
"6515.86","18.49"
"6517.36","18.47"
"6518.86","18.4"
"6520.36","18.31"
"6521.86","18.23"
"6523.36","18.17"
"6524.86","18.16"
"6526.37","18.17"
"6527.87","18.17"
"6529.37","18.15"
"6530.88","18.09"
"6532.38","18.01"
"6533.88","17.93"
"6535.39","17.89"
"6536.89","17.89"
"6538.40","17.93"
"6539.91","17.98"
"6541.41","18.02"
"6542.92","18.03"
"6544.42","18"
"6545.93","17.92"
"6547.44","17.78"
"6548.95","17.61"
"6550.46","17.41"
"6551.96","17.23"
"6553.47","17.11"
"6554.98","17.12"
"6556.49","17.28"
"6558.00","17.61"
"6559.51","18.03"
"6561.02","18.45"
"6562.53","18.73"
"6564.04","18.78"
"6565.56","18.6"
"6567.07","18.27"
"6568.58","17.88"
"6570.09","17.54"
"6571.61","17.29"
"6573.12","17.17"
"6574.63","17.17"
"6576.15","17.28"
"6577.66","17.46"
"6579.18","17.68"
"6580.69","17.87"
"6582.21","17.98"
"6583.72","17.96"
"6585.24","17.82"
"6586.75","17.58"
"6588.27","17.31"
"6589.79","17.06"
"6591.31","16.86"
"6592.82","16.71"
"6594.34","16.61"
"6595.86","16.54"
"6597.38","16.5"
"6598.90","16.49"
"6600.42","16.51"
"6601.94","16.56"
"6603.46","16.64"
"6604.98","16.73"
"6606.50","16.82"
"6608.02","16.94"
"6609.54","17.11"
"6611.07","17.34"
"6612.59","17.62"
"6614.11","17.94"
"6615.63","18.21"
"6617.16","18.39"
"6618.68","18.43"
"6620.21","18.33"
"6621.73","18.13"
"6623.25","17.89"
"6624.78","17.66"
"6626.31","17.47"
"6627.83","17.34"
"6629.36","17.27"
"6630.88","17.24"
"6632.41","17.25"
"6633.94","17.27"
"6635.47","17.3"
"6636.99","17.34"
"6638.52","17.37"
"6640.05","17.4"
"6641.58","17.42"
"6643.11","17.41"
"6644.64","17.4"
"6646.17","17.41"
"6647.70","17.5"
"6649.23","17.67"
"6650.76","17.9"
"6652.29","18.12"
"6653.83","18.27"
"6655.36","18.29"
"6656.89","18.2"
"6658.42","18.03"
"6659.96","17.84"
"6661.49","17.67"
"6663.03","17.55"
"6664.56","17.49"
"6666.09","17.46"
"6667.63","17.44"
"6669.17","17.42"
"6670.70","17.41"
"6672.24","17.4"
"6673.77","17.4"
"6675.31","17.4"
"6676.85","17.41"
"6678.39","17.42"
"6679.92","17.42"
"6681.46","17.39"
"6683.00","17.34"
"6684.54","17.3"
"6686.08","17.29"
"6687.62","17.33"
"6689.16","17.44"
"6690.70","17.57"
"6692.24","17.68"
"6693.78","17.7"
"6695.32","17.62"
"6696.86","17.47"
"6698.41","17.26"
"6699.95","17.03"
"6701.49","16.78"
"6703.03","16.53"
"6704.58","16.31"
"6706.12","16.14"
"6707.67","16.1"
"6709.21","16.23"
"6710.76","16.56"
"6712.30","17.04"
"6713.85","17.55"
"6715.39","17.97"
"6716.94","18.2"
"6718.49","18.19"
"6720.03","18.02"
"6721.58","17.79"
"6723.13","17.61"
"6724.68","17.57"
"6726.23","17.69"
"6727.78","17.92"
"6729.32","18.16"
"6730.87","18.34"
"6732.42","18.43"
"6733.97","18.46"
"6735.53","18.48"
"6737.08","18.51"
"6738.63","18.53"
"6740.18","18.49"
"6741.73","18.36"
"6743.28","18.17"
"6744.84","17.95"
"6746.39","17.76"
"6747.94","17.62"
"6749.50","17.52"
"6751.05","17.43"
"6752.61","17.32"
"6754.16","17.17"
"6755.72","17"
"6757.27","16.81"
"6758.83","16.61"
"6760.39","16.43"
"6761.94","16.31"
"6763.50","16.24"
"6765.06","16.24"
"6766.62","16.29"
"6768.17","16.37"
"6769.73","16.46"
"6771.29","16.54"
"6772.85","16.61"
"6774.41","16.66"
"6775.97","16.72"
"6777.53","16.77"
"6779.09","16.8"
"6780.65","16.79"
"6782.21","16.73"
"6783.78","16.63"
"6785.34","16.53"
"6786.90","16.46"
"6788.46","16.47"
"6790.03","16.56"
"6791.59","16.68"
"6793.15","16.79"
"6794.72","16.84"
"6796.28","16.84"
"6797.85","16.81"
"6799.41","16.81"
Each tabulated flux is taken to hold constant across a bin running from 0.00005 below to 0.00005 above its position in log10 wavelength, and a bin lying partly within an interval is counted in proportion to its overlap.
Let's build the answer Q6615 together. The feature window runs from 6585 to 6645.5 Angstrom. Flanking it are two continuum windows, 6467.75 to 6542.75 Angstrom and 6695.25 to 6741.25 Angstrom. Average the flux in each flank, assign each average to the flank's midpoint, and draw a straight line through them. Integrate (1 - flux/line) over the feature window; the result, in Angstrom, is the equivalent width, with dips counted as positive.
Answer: 1.02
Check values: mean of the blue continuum 17.6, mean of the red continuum 17.6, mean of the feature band 17.3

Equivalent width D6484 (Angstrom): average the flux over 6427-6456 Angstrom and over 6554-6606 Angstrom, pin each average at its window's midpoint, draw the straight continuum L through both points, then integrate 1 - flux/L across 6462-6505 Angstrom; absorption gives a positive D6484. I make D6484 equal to 1.1 Angstrom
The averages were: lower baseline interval 17.7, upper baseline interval 17.4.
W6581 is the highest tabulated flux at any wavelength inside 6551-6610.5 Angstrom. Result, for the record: 18.78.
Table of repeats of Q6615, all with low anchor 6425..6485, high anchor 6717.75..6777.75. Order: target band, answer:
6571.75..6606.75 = 0.97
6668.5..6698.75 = 0.10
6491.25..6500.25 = 0.90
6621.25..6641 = 0.12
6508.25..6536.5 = -0.89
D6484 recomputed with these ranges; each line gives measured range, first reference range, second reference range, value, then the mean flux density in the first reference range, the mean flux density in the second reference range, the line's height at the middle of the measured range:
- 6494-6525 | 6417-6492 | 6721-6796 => -0.3 Angstrom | 17.6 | 17.2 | 17.5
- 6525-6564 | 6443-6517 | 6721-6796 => -0.9 Angstrom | 17.6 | 17.2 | 17.5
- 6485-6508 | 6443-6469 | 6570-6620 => 1.5 Angstrom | 17.9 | 17.3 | 17.7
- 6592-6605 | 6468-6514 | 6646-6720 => 0.6 Angstrom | 17.3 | 17.4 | 17.4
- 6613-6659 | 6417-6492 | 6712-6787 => -0.7 Angstrom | 17.6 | 17.4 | 17.4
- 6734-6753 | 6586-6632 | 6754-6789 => -1.5 Angstrom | 17.3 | 16.6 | 16.7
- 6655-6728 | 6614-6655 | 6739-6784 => -0.1 Angstrom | 17.7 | 17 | 17.4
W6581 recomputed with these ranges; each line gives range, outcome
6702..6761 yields 18.53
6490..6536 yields 18.49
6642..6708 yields 18.29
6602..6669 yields 18.43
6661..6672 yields 17.67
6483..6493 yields 17.11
